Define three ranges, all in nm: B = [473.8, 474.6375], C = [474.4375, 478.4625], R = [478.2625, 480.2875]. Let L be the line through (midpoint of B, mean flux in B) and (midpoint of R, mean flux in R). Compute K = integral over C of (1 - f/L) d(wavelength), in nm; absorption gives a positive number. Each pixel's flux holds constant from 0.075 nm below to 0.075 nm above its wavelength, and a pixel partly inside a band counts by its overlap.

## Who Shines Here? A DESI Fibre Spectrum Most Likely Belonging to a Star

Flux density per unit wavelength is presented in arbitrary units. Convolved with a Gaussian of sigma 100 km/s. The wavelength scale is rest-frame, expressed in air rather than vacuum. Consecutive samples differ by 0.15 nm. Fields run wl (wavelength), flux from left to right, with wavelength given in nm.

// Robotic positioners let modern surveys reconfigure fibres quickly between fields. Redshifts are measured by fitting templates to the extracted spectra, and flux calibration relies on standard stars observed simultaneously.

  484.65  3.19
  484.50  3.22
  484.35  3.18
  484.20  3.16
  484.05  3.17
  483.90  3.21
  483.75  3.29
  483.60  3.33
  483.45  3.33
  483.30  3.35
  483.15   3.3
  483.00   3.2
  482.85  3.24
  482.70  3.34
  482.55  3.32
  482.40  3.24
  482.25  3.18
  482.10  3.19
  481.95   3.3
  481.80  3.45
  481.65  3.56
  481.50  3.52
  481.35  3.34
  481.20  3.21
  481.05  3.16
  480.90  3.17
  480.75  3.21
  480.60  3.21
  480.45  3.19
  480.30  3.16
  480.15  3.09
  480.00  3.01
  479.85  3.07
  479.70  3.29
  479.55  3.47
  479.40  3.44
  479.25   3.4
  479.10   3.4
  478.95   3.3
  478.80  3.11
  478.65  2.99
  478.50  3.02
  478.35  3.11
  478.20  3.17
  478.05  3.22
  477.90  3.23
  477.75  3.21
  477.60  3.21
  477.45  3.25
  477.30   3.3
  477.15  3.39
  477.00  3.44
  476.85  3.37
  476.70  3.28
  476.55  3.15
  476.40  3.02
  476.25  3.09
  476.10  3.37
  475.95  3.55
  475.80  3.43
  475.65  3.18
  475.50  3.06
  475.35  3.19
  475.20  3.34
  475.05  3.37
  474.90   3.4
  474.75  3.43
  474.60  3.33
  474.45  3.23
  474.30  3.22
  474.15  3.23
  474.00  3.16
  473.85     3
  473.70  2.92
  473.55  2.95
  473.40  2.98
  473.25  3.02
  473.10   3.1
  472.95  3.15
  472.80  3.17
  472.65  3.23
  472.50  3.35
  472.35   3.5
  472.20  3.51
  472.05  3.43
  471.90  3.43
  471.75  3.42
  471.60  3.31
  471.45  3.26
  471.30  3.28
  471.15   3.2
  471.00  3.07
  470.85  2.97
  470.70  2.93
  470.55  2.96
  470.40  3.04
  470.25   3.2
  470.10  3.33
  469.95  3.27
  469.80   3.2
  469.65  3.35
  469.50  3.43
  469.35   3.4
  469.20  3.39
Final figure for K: -0.09 nm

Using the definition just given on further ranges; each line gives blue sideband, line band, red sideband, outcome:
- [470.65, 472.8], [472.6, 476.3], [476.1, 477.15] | 0.06 nm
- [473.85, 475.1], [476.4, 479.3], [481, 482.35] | 0.06 nm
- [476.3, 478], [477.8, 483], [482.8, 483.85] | 0.05 nm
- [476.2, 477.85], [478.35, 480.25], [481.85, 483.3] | 0.03 nm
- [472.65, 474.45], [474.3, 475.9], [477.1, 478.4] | -0.08 nm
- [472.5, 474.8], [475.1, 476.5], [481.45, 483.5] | -0.03 nm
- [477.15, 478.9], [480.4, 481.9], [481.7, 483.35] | -0.02 nm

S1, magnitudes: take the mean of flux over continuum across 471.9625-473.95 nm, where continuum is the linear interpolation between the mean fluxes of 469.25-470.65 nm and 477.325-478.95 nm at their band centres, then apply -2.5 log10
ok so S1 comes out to 0.01 mag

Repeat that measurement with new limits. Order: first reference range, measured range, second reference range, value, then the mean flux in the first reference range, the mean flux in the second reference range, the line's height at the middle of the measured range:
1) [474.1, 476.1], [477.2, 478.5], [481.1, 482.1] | 0.04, 3.31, 3.38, 3.34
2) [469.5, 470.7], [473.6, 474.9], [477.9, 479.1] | -0.01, 3.19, 3.15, 3.17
